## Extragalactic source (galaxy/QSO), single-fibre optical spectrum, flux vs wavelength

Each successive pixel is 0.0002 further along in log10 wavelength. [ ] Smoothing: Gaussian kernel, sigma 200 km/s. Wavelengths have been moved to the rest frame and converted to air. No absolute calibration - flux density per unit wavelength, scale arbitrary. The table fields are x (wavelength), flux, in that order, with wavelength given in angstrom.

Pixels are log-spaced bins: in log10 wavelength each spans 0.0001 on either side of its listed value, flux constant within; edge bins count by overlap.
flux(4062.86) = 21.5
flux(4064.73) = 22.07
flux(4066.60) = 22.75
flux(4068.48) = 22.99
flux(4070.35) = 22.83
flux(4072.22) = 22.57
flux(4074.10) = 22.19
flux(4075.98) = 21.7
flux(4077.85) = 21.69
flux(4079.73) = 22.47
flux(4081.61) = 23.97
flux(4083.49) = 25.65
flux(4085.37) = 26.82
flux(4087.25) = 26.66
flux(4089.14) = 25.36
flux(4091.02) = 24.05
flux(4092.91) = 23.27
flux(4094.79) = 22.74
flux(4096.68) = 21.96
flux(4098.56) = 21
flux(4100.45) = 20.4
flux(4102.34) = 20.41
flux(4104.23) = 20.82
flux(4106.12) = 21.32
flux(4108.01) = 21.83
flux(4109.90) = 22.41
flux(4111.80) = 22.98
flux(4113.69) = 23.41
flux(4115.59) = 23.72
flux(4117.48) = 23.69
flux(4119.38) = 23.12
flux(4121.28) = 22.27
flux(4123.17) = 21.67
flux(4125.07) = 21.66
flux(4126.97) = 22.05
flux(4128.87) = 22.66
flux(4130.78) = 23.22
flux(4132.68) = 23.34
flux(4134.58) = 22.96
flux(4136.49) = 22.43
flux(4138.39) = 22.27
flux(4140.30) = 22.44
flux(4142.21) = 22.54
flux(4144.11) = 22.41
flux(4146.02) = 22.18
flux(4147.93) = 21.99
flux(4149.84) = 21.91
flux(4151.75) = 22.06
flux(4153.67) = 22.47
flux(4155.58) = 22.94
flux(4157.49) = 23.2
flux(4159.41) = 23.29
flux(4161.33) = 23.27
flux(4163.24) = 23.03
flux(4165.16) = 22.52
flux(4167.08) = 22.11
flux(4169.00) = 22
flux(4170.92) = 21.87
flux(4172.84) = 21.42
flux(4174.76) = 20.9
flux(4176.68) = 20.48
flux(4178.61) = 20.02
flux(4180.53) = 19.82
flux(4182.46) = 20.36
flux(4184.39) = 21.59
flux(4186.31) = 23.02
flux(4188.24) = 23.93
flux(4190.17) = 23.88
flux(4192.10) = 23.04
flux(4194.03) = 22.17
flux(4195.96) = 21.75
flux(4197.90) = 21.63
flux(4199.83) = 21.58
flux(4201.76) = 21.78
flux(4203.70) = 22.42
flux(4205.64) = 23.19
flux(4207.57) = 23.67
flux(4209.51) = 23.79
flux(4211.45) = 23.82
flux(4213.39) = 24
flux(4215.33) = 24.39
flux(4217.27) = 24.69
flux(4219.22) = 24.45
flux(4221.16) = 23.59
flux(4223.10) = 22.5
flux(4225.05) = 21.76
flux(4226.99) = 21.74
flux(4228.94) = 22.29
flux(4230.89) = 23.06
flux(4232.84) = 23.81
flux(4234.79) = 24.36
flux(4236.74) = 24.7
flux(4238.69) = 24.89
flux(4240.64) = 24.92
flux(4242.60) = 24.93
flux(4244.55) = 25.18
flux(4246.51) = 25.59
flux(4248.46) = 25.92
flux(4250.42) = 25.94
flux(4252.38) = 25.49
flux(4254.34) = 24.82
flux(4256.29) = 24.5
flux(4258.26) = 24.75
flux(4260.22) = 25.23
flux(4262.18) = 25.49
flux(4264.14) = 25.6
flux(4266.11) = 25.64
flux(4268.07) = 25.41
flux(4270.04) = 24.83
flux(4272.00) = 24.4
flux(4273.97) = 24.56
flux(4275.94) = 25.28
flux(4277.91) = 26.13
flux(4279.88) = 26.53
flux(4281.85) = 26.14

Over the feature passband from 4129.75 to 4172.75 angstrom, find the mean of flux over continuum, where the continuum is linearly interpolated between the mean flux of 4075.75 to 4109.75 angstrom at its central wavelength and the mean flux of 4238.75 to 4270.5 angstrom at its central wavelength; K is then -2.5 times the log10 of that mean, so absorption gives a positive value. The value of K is 0.057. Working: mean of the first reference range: 22.9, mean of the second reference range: 25.3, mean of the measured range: 22.5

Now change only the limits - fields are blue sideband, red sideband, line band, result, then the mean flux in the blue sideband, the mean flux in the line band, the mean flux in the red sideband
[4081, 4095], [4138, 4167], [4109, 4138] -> 0.040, 24.9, 22.8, 22.6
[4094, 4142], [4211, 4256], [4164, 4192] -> 0.074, 22.3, 21.8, 24.2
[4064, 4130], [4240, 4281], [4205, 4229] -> 0.054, 22.8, 23.4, 25.3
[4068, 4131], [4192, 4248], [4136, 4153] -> 0.039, 22.8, 22.2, 23.5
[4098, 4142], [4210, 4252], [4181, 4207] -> 0.057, 22.3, 22.3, 24.1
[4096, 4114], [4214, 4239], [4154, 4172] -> -0.008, 21.6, 22.7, 23.5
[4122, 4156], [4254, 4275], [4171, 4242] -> 0.049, 22.4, 22.8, 25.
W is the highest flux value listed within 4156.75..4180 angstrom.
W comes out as 23.29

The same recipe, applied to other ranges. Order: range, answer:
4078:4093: 26.82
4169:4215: 24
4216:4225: 24.69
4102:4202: 23.93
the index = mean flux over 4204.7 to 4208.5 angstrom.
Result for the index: 23.5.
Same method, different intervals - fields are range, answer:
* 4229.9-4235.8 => 23.7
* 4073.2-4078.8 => 21.9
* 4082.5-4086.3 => 26.2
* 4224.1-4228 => 21.8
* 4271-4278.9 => 25.1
